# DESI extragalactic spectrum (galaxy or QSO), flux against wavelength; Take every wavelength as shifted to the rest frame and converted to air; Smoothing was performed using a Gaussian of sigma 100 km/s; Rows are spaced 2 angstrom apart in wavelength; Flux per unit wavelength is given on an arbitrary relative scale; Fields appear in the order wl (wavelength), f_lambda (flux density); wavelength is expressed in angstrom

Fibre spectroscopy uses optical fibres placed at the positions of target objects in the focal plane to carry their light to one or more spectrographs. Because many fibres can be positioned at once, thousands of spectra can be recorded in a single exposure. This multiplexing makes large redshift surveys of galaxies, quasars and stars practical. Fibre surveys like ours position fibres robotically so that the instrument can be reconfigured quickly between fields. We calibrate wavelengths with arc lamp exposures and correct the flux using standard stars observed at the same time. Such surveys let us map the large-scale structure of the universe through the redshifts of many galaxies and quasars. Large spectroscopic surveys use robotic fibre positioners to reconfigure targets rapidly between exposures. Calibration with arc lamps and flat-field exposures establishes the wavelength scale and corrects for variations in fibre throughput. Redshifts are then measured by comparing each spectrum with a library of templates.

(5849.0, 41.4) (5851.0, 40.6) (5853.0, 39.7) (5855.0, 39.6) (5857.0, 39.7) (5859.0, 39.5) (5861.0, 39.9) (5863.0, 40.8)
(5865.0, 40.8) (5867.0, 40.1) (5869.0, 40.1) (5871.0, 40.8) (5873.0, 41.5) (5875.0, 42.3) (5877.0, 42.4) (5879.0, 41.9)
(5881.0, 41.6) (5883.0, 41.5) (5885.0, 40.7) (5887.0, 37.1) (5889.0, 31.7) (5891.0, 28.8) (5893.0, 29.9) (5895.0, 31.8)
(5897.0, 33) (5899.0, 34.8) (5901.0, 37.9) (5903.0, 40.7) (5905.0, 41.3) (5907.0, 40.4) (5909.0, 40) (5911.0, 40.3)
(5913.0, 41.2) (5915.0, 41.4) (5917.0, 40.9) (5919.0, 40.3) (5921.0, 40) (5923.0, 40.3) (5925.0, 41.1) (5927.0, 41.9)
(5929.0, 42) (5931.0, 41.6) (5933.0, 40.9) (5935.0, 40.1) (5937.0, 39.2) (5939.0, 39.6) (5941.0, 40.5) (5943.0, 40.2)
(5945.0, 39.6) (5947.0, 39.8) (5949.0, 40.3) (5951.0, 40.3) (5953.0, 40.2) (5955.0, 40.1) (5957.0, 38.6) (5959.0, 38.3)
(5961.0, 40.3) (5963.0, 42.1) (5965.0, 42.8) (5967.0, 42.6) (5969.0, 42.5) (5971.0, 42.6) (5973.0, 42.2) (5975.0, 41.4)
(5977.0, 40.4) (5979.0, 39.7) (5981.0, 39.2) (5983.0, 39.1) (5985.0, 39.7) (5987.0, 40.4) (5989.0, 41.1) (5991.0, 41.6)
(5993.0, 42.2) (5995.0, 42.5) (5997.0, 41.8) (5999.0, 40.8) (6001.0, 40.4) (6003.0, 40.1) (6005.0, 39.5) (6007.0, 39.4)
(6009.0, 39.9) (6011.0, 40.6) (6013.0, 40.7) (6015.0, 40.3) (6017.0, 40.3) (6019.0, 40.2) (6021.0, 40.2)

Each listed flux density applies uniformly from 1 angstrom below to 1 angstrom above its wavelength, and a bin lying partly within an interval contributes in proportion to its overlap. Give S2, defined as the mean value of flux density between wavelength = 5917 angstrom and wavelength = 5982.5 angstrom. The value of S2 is 40.6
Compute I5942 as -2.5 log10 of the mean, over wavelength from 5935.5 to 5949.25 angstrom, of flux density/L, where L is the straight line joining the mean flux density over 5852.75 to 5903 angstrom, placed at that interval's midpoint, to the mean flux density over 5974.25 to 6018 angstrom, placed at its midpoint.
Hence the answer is -0.010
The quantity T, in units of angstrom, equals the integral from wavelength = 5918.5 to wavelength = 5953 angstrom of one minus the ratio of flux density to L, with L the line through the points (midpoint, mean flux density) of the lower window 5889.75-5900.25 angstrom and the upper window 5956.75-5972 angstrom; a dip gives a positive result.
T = -2.9 angstrom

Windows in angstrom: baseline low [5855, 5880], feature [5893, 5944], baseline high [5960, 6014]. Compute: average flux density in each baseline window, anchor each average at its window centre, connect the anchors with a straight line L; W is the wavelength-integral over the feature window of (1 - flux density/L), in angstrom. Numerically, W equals 1.72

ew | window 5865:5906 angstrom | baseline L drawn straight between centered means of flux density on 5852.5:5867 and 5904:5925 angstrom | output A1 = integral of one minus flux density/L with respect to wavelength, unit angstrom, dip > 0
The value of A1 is 2.3 angstrom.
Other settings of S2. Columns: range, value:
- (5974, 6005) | 40.7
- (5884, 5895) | 33.5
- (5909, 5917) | 40.8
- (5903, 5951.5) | 40.6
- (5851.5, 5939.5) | 39.3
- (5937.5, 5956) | 40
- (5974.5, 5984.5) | 39.9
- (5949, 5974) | 41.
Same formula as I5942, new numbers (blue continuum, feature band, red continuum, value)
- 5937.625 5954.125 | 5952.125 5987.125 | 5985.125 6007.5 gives -0.01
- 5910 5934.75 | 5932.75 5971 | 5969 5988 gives 0.01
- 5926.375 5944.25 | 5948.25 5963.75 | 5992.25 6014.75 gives 0.02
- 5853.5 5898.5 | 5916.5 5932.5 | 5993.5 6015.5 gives -0.05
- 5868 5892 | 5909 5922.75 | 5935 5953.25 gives -0.03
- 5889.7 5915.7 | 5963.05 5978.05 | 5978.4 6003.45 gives -0.06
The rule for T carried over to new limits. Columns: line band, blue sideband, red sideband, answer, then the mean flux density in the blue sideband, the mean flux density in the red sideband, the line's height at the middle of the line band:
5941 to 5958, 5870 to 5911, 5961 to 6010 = 0.0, 38.1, 41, 39.9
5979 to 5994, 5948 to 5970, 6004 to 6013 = 0.0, 40.7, 39.9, 40.3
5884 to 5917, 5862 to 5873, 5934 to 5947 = 2.6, 40.6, 39.9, 40.3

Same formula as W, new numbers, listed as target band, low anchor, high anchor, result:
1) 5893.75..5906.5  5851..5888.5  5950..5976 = 1.3 angstrom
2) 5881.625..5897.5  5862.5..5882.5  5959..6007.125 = 2.6 angstrom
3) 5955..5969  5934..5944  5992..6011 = -0.2 angstrom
